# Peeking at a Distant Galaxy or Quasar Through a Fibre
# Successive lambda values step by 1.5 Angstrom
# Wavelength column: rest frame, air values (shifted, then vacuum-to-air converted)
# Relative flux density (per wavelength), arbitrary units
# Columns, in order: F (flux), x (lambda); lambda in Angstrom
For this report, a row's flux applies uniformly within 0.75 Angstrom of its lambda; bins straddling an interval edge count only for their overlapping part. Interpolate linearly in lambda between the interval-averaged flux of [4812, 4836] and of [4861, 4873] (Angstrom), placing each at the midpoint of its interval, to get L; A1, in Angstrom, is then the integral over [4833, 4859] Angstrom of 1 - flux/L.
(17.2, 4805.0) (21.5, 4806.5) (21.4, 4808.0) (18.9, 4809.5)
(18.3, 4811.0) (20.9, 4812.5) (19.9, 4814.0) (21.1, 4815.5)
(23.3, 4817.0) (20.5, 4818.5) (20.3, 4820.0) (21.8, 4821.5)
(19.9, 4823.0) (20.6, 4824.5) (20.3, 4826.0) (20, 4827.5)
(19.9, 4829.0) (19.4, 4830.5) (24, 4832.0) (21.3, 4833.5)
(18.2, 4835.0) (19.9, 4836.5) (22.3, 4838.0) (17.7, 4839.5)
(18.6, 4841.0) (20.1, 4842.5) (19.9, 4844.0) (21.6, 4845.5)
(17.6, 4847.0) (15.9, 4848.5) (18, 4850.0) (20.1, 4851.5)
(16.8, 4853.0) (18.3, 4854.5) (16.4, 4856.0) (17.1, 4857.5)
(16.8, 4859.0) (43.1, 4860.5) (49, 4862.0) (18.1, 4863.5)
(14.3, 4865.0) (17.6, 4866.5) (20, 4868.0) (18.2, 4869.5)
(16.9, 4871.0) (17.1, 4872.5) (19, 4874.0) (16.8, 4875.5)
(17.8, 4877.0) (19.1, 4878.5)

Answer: 3.16 Angstrom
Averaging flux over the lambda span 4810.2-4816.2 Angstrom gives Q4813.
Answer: 20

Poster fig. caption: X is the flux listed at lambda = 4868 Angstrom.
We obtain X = 20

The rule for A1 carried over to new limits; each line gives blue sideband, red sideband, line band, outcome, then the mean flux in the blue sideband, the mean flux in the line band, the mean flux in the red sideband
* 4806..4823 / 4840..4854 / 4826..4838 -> -0.5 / 20.7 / 20.5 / 18.7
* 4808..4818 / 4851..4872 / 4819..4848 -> 1.1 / 20.5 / 20.1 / 21.6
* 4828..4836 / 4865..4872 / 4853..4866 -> -3.7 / 20.5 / 23.6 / 17.7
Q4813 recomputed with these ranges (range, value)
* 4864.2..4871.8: 17.4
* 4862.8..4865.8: 16.2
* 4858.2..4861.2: 29.5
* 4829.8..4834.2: 21.6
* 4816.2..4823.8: 21.2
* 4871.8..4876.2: 17.6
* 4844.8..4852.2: 18.6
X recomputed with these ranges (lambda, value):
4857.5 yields 17.1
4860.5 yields 43.1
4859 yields 16.8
